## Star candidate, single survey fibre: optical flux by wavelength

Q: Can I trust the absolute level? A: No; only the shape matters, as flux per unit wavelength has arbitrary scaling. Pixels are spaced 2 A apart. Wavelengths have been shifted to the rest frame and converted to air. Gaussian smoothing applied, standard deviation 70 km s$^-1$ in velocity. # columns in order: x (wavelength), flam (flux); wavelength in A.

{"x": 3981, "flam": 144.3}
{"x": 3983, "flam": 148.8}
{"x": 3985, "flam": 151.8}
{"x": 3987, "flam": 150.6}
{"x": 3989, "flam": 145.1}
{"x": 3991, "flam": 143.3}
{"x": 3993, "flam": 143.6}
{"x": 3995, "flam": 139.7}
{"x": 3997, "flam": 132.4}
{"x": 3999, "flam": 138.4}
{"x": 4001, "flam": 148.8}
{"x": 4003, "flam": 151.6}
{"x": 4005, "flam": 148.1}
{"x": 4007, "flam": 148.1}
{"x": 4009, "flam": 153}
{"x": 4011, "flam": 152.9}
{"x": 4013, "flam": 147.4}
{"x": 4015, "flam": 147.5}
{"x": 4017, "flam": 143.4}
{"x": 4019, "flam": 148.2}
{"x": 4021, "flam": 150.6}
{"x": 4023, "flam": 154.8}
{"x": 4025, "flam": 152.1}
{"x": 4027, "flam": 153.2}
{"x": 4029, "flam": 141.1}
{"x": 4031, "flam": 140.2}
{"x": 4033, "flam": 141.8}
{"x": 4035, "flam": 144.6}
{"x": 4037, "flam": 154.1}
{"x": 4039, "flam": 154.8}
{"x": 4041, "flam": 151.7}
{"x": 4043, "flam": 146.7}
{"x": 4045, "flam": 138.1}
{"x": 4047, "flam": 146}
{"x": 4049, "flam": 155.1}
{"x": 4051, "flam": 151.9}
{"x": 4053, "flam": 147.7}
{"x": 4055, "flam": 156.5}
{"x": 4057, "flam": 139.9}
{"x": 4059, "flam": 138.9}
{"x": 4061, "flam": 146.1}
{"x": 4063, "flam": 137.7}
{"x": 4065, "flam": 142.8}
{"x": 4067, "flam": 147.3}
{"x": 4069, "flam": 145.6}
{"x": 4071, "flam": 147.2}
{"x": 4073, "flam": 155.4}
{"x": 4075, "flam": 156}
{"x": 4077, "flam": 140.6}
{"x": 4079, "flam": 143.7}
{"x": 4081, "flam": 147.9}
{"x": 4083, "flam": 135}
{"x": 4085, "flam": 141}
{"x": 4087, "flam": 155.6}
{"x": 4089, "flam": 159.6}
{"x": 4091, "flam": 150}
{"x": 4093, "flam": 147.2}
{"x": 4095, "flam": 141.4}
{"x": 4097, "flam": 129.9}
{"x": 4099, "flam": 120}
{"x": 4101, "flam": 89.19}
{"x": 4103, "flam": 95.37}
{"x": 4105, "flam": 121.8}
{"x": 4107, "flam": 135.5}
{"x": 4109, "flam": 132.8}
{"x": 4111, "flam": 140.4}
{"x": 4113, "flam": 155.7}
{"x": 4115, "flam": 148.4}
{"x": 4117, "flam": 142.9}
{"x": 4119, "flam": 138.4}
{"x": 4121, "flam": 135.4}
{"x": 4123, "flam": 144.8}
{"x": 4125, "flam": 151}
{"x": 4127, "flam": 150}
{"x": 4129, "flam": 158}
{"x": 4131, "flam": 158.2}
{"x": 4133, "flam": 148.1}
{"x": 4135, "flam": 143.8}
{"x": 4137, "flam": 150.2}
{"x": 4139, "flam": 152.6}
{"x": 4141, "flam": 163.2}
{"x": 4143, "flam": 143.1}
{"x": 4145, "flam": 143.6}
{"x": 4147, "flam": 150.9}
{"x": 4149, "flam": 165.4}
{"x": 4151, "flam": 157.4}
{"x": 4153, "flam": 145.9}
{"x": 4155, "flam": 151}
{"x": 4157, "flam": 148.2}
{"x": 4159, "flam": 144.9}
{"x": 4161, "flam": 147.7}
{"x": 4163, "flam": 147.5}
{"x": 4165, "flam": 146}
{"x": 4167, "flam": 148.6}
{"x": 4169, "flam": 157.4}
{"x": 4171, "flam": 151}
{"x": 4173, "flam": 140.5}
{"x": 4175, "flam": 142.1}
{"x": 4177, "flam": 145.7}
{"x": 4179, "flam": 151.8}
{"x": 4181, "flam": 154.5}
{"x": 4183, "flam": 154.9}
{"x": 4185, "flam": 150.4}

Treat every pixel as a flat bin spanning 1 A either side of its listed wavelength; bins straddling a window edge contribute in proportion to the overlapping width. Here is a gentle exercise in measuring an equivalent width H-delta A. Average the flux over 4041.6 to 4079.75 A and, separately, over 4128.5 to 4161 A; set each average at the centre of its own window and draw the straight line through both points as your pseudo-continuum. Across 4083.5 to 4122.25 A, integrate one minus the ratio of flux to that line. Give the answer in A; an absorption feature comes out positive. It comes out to 3.4 A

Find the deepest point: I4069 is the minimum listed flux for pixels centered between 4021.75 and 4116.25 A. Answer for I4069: 89.19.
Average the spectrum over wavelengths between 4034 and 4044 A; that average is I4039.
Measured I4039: 150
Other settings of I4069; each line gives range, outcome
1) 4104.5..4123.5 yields 121.8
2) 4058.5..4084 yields 135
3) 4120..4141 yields 135.4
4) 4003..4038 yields 140.2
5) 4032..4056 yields 138.1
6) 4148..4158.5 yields 145.9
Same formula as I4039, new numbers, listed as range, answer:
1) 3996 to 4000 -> 135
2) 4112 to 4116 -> 152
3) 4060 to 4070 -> 144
